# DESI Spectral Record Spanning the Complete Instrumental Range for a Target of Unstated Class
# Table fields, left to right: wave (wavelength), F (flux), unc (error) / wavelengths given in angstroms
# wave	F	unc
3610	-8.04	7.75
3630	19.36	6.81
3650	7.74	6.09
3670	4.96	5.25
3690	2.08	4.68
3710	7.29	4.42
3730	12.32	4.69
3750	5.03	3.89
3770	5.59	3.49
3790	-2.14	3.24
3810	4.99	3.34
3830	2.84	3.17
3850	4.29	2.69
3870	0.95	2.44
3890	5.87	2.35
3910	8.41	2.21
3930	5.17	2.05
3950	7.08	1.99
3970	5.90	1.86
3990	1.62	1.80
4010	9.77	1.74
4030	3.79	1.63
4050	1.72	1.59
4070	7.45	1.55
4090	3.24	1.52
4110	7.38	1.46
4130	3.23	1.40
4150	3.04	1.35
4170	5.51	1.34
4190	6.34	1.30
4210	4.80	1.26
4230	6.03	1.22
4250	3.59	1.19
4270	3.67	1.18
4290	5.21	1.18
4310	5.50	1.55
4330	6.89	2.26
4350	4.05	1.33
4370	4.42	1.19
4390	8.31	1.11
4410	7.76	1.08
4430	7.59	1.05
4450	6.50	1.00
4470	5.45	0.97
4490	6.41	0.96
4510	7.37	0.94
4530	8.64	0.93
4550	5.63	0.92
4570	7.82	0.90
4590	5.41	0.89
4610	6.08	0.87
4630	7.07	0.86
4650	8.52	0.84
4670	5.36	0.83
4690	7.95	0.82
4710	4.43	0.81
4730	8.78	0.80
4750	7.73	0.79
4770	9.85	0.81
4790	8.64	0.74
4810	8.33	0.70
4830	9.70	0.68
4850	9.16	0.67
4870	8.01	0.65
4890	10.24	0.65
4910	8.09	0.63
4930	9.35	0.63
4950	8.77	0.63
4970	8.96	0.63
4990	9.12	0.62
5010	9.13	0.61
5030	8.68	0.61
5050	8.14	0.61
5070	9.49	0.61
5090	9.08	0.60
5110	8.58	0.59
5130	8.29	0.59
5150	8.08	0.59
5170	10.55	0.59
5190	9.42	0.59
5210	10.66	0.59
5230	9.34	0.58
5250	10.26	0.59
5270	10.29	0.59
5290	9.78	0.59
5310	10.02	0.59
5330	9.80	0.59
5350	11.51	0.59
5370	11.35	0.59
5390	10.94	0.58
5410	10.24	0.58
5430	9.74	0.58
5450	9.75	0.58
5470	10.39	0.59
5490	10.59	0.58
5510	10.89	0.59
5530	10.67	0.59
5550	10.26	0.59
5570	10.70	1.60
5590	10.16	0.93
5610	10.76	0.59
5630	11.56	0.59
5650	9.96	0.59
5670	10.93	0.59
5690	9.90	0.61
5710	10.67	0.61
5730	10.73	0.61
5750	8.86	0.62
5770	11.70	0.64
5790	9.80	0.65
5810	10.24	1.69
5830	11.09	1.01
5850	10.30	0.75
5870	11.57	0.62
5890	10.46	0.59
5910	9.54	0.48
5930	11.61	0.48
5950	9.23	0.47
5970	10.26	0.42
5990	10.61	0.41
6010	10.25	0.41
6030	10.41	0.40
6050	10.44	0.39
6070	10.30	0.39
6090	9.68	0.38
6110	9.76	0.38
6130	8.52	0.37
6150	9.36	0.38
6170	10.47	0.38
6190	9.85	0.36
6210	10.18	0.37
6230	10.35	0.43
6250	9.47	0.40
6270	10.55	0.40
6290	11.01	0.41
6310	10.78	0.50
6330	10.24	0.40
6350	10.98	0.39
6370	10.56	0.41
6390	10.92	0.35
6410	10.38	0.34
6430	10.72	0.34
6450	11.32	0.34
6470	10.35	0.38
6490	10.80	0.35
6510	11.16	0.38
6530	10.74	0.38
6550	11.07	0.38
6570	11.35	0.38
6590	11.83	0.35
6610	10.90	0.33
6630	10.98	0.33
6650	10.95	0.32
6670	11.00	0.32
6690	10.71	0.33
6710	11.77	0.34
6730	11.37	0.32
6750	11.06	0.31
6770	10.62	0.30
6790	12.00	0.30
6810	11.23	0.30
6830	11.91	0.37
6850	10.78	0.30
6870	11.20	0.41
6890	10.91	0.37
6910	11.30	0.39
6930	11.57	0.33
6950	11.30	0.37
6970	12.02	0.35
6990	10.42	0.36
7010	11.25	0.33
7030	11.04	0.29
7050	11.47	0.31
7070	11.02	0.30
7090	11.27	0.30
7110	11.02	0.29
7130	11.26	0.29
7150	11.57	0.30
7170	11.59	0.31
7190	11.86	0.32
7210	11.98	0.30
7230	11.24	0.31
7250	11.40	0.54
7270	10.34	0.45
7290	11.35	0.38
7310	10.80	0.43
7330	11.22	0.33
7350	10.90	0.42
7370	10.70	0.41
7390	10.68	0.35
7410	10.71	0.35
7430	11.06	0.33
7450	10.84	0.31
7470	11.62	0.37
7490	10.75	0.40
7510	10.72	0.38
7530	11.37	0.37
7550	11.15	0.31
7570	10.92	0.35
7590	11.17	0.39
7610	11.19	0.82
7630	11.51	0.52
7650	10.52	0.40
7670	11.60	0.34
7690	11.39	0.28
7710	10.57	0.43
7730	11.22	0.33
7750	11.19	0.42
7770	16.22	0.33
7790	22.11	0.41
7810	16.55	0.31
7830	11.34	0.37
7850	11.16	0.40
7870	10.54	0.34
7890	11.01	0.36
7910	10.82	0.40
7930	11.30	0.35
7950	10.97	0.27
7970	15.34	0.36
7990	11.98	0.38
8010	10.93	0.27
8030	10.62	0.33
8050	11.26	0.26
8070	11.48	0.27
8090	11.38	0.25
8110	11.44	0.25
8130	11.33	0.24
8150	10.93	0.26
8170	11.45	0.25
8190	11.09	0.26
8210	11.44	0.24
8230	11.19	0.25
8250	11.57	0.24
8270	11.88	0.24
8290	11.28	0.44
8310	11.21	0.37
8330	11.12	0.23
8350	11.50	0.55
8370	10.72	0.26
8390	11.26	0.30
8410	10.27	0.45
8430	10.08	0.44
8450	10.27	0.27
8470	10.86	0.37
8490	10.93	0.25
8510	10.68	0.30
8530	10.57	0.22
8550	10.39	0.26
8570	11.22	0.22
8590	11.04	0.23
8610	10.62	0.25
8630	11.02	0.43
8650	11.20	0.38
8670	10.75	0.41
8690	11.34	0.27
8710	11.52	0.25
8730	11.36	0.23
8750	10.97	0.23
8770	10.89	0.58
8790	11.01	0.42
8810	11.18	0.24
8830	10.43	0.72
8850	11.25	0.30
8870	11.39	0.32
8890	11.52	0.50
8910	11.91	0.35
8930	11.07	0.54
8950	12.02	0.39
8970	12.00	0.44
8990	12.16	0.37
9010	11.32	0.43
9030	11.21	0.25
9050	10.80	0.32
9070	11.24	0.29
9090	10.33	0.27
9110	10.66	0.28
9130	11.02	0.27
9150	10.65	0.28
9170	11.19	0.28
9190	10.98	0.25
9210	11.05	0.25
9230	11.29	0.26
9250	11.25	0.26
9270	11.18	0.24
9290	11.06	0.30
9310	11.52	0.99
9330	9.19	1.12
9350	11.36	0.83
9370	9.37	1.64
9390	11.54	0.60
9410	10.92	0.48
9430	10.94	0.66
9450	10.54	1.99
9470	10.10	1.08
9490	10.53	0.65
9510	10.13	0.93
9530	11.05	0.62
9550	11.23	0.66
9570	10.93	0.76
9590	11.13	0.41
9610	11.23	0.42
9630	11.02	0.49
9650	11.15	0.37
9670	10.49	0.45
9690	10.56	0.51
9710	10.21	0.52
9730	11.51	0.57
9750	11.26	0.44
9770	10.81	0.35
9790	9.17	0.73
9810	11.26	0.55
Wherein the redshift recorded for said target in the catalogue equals 0.185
